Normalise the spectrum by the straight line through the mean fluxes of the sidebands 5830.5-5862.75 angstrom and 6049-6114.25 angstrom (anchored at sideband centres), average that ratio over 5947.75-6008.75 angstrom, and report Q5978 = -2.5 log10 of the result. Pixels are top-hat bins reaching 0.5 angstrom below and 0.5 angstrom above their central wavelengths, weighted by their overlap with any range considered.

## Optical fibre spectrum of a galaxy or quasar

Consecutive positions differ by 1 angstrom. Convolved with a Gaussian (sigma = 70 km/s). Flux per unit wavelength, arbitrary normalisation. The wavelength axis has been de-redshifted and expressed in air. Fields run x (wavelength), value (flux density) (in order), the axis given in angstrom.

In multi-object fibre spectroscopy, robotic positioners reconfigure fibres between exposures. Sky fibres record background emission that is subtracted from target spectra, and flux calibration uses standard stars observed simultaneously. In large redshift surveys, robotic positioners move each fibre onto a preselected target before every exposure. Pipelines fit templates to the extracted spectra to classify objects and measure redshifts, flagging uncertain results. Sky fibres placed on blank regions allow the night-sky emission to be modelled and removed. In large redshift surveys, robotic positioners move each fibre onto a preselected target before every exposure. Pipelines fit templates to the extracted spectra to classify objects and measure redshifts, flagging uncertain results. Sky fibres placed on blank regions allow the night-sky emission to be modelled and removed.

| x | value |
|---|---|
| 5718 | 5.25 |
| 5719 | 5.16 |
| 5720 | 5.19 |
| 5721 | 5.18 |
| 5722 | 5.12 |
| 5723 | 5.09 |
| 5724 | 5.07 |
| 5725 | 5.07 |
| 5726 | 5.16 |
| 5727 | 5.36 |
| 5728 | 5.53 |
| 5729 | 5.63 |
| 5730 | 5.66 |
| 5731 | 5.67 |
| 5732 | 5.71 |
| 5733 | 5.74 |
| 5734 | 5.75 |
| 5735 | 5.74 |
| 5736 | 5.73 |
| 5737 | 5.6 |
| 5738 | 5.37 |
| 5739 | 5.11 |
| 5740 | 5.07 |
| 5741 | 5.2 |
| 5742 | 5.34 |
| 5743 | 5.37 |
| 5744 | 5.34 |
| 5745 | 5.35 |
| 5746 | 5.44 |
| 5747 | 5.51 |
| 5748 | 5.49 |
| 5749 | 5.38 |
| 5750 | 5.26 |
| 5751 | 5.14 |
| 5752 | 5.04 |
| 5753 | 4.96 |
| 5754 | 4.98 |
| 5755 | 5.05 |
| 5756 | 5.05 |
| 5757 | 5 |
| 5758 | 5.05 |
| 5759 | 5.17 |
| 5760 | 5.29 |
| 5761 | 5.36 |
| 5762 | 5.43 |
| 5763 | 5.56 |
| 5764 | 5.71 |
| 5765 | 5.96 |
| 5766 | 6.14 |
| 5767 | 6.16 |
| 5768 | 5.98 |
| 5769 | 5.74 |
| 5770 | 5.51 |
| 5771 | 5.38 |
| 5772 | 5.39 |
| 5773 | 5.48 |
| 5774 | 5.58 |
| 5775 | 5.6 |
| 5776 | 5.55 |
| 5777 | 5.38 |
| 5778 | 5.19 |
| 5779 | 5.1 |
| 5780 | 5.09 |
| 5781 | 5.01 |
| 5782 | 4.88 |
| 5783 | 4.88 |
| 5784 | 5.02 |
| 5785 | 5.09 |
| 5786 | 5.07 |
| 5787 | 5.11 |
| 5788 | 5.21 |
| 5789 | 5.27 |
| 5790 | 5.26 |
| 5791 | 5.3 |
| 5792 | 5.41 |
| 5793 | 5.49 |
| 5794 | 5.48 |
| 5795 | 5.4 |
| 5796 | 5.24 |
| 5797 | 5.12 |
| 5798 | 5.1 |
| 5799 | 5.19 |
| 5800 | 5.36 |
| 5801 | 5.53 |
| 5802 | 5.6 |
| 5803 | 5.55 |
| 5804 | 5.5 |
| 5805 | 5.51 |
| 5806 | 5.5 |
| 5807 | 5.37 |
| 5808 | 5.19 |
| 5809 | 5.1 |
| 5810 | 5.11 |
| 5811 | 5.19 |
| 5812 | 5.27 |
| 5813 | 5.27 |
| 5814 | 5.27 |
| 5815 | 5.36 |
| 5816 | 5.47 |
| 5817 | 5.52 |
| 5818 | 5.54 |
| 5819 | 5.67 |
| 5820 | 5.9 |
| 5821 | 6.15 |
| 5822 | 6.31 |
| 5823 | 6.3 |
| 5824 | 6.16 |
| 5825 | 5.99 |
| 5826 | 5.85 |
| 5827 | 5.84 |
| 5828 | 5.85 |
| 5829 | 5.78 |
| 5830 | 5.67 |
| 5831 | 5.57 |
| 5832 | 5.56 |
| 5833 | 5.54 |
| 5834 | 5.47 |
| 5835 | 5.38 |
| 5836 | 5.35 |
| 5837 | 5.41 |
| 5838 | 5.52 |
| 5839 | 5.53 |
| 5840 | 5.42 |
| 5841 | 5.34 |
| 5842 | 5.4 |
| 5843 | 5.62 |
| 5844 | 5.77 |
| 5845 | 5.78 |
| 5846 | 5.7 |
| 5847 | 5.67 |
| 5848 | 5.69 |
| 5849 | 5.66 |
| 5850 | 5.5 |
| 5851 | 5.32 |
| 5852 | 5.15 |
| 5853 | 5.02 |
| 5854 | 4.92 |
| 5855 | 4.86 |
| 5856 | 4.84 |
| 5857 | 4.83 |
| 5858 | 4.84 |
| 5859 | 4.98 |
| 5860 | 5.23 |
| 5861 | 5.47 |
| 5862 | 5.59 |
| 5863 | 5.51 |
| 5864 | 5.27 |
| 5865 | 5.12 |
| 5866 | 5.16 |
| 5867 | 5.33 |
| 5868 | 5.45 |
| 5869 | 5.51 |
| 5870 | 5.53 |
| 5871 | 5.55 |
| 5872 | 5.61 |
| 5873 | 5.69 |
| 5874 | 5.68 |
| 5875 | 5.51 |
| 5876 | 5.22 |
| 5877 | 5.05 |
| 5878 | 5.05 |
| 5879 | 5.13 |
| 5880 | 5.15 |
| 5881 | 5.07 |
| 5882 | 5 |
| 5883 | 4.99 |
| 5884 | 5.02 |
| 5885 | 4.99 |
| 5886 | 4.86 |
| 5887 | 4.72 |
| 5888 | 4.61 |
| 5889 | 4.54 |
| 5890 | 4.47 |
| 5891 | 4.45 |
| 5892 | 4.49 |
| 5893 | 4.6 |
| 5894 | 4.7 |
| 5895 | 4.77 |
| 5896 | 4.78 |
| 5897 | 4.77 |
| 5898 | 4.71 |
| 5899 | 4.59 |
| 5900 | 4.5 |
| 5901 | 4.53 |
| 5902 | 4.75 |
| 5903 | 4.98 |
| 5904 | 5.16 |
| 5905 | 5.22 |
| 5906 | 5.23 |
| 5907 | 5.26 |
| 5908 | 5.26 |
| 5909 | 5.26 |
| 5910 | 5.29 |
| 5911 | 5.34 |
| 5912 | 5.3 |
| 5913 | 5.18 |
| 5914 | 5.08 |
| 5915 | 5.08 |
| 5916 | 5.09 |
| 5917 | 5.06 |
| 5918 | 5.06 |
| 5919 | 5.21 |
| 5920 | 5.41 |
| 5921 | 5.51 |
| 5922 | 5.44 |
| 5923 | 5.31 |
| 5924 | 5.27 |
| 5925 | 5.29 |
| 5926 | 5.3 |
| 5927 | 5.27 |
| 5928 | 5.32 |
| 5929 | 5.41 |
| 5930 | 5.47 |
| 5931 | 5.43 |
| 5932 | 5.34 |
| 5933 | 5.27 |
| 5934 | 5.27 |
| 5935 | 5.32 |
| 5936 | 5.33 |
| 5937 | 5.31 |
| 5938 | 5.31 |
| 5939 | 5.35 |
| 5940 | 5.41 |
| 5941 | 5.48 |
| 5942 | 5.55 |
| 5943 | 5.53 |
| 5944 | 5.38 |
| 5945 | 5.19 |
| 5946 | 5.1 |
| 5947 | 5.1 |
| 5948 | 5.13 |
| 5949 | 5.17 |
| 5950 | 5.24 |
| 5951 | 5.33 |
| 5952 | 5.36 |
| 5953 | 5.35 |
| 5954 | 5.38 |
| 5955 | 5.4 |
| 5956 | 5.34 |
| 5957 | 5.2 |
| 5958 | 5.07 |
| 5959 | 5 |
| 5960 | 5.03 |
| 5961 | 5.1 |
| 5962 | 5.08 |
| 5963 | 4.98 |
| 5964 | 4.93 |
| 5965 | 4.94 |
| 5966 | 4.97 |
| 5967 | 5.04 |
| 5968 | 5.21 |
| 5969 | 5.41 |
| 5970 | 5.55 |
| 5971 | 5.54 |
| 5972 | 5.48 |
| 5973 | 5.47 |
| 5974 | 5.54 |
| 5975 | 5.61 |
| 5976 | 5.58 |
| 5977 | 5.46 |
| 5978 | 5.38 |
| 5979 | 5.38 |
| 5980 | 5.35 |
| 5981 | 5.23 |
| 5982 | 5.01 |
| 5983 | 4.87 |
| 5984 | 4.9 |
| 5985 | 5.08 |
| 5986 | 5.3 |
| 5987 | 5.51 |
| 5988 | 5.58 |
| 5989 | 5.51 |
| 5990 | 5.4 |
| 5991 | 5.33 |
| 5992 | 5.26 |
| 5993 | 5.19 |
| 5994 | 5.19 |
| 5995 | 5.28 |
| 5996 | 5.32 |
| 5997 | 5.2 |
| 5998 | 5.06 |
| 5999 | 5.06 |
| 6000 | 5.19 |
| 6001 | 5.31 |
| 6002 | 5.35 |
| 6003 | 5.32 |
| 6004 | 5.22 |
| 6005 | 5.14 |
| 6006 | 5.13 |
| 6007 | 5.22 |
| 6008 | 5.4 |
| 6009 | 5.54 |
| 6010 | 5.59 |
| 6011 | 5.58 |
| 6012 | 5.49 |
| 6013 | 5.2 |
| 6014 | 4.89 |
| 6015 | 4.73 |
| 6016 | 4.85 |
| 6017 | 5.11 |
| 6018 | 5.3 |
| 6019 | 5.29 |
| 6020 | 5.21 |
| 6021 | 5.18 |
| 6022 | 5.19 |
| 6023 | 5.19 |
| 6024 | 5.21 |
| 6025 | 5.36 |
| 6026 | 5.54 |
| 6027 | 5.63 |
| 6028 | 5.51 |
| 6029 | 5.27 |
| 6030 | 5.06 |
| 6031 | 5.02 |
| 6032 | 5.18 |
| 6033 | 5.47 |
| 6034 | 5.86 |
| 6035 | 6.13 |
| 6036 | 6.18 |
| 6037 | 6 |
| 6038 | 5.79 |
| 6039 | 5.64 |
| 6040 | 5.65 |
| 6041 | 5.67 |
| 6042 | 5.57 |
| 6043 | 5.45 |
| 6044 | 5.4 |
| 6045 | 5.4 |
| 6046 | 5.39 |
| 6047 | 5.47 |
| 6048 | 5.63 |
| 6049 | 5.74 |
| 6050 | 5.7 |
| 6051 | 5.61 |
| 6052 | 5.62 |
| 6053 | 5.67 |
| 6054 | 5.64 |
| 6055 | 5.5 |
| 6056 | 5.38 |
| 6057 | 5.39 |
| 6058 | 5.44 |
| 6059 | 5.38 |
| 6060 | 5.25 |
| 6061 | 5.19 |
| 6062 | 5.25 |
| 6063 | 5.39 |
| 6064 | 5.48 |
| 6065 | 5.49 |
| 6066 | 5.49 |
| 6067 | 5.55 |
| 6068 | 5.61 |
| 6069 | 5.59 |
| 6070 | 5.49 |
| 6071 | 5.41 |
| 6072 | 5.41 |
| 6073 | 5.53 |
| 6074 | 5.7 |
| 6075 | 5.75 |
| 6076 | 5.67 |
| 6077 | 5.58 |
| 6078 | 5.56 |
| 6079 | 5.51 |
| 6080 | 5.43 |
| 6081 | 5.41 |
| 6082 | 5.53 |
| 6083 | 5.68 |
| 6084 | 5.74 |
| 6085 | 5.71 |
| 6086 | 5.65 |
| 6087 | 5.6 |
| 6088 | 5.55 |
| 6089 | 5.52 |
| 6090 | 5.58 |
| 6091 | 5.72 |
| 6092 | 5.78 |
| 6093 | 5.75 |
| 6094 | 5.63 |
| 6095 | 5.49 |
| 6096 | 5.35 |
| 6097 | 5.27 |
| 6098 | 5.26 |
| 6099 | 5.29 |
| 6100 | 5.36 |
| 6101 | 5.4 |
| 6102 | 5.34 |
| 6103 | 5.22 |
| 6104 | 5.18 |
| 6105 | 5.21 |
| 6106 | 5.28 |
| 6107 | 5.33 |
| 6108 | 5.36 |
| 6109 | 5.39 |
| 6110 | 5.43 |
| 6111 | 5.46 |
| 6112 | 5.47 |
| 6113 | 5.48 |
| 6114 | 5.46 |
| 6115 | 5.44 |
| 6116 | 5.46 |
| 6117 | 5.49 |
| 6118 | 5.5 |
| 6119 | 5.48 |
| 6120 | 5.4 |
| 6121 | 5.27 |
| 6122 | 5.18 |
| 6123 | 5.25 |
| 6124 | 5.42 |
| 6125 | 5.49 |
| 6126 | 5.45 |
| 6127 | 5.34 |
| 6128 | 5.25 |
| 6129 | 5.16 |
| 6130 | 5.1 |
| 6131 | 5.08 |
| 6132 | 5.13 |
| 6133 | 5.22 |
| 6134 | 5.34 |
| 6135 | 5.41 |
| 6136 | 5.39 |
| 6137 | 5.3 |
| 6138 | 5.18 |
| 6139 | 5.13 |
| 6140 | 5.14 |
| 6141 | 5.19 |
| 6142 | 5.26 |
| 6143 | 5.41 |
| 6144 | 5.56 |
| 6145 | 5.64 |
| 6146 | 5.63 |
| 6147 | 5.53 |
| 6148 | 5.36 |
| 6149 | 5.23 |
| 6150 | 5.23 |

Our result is 0.04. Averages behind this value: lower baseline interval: 5.37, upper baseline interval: 5.49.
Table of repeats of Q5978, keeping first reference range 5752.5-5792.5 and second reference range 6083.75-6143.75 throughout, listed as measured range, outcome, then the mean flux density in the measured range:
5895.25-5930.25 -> 0.05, 5.13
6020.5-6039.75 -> -0.02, 5.5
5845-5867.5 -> 0.02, 5.27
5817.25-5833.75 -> -0.10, 5.84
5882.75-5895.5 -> 0.14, 4.7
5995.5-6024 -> 0.03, 5.22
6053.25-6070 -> -0.01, 5.44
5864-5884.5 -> 0.01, 5.29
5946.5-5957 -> 0.02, 5.28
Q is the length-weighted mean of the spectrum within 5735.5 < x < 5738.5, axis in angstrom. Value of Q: 5.57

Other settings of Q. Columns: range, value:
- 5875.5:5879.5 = 5.11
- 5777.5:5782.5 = 5.05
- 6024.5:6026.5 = 5.45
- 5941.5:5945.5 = 5.41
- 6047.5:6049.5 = 5.69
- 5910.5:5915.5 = 5.2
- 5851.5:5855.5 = 4.99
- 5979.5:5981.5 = 5.29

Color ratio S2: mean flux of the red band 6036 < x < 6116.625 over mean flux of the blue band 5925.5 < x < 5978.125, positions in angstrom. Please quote 1.04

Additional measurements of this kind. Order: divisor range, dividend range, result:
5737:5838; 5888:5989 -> 0.96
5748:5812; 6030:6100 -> 1.04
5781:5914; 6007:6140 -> 1.03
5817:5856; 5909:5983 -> 0.94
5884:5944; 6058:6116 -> 1.07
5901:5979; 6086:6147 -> 1.02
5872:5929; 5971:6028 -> 1.05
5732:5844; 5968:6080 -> 0.99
